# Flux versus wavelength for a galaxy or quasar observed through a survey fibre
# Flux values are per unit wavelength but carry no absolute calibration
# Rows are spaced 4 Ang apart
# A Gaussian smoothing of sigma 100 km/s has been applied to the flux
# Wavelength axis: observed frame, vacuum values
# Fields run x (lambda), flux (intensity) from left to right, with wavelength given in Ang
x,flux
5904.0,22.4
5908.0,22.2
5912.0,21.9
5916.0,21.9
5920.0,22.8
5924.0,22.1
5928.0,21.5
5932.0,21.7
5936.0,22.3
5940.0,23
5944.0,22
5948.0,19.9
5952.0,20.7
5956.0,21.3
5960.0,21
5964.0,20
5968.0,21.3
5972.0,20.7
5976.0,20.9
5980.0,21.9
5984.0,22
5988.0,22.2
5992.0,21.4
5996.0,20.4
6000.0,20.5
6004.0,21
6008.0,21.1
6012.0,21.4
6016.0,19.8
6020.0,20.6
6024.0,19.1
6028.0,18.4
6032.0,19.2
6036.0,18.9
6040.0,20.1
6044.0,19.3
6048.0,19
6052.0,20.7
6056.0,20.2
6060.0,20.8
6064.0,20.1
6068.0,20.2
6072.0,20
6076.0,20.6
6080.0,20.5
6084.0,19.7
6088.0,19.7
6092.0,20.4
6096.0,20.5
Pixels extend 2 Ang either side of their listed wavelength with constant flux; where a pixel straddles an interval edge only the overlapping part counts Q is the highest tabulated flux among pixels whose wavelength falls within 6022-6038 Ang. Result 19.2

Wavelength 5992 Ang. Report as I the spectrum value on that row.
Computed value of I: 21.4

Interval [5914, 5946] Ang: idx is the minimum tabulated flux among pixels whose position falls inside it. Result 21.5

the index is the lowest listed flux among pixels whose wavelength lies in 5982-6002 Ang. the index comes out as 20.4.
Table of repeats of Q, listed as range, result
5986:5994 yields 22.2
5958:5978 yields 21.3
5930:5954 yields 23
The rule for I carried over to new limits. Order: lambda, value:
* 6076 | 20.6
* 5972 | 20.7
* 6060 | 20.8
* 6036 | 18.9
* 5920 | 22.8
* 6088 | 19.7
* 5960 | 21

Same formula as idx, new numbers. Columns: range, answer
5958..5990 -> 20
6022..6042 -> 18.4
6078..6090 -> 19.7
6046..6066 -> 19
